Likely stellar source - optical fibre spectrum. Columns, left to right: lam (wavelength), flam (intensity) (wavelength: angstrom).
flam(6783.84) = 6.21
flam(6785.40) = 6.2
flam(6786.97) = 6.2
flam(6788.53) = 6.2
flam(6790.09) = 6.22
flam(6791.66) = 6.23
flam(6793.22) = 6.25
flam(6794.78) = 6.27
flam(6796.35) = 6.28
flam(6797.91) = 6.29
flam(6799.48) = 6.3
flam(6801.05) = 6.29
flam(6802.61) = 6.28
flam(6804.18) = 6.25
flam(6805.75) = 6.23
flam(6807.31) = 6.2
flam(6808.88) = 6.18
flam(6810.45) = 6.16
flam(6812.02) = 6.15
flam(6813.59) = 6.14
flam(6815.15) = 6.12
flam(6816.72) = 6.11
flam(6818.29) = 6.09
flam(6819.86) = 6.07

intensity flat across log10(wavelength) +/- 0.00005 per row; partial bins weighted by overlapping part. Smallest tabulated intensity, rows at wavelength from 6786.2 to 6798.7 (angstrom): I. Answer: 6.2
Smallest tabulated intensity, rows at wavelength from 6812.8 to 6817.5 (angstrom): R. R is 6.11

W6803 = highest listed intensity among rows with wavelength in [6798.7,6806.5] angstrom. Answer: 6.3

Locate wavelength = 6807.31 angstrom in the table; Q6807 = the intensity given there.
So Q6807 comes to 6.2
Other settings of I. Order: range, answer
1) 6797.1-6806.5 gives 6.23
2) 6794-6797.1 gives 6.27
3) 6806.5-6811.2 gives 6.16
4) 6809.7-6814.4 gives 6.14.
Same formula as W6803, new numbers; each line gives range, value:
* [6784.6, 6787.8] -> 6.2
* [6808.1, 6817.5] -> 6.18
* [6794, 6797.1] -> 6.28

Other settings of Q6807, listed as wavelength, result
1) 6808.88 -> 6.18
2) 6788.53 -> 6.2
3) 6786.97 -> 6.2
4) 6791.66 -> 6.23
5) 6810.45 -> 6.16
